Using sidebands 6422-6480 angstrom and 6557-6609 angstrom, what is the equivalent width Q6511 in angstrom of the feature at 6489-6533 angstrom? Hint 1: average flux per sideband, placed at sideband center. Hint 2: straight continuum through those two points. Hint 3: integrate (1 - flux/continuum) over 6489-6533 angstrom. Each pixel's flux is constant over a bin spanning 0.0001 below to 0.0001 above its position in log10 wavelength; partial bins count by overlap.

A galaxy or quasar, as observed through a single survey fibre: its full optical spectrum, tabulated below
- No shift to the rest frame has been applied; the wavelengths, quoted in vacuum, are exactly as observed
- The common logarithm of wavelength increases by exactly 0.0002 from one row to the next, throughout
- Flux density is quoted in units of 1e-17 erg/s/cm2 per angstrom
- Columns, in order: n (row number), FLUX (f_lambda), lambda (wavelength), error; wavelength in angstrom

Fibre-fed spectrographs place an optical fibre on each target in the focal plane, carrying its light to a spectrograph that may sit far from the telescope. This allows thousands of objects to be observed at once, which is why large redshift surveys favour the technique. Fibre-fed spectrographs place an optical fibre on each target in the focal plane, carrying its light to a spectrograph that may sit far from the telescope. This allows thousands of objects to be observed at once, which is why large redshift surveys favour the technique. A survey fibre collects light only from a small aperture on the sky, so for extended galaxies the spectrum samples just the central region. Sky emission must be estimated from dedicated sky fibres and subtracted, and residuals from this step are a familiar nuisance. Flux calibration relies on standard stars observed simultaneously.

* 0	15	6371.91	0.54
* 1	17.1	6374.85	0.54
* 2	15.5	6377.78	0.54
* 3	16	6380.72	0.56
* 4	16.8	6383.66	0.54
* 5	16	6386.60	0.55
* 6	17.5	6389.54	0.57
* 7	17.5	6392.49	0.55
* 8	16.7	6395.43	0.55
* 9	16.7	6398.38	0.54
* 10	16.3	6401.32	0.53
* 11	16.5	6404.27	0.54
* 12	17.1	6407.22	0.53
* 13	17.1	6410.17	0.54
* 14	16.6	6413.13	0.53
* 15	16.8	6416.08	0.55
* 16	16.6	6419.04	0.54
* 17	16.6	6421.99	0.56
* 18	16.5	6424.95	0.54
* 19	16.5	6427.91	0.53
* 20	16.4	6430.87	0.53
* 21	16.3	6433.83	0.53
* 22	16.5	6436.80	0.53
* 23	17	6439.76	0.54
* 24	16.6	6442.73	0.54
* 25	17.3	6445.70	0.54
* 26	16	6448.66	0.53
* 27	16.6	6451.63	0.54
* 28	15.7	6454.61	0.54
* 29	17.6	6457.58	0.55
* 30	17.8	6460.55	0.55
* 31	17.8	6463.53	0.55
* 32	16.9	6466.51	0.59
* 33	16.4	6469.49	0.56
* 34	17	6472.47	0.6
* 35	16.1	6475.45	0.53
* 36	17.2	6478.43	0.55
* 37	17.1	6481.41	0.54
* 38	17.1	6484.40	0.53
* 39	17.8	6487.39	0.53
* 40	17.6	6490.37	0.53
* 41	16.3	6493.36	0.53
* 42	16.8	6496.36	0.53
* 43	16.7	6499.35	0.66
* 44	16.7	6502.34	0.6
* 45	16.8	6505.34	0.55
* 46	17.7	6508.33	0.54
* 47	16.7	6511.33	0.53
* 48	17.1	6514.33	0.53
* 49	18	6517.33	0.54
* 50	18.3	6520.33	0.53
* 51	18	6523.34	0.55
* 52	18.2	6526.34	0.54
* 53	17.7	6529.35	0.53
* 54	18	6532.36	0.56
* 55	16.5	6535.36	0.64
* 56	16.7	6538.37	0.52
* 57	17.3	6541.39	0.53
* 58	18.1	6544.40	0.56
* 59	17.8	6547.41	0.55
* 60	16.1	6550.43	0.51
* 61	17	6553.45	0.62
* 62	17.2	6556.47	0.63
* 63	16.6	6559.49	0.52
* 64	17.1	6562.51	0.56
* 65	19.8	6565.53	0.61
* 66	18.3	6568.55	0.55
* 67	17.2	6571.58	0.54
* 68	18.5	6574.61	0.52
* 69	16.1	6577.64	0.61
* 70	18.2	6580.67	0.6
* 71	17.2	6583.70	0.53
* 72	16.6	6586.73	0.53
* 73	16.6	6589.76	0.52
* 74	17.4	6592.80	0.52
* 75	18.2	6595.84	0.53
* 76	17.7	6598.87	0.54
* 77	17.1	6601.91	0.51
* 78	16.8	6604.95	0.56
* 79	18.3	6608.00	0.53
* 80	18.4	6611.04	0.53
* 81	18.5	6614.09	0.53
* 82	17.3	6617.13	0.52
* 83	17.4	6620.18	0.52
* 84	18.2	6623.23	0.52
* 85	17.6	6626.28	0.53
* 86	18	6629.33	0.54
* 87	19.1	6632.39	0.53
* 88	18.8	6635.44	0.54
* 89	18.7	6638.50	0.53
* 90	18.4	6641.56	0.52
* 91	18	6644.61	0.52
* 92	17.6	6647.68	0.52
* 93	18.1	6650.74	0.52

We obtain -0.70 angstrom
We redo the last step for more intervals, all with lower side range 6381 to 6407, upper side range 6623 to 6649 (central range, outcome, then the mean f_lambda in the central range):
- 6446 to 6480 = 0.6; 16.8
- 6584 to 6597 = 0.6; 17.2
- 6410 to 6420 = 0.1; 16.7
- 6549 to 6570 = 0.4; 17.4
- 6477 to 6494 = 0.1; 17.2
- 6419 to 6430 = 0.3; 16.5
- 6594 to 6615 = 0.3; 17.8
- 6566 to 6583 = 0.1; 17.8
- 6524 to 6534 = -0.2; 18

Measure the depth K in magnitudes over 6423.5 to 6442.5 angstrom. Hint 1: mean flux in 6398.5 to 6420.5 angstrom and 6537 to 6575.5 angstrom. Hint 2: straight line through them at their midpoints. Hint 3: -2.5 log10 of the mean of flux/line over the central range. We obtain 0.02 mag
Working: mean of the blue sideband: 16.7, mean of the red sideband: 17.5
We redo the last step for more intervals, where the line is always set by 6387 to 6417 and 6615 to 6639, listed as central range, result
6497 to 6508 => 0.036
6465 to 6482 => 0.031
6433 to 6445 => 0.026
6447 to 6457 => 0.056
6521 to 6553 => 0.010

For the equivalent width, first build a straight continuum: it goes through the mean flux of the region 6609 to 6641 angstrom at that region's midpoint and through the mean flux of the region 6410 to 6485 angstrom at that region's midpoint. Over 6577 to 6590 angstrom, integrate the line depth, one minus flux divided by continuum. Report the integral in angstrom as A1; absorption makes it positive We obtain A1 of 0.61 angstrom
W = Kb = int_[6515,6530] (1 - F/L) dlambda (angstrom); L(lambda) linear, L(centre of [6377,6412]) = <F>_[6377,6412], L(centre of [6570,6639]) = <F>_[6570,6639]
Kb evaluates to -0.6 angstrom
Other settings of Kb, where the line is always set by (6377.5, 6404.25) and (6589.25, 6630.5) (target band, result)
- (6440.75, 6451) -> 0.1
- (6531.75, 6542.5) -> 0.2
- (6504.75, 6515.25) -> 0.1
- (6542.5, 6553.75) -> 0.1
